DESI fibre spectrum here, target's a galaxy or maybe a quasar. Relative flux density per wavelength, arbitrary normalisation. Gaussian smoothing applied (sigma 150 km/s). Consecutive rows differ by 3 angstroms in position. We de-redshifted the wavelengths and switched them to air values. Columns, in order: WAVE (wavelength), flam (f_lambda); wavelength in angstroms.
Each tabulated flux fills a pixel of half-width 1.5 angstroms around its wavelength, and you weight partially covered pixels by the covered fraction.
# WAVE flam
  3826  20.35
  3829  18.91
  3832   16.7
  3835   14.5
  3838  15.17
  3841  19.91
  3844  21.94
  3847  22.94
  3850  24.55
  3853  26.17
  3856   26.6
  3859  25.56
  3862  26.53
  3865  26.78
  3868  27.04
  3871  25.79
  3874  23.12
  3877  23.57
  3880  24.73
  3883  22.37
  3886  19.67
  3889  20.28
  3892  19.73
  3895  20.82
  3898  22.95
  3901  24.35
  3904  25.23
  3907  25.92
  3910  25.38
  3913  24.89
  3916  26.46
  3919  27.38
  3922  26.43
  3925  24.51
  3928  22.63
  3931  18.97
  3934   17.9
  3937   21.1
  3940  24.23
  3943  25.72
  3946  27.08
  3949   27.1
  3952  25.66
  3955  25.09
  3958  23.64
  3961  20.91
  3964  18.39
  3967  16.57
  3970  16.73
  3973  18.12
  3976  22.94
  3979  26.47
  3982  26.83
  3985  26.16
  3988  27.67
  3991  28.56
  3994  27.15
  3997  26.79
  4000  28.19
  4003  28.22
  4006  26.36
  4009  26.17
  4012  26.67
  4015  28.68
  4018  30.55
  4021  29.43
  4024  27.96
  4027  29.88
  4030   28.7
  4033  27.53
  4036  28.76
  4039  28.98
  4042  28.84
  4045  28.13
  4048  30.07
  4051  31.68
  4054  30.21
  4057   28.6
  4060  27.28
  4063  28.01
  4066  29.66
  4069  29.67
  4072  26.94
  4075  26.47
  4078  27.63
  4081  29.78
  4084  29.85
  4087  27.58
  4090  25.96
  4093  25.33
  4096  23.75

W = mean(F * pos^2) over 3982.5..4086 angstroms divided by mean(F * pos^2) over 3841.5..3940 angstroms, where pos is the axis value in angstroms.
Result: 1.28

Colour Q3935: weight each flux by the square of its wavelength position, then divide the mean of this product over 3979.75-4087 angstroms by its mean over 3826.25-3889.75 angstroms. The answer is 1.38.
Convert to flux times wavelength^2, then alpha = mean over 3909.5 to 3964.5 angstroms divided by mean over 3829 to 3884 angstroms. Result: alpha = 1.1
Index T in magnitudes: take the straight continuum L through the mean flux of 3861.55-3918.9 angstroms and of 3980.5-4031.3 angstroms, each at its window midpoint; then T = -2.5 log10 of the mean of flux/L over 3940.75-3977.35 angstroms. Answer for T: 0.174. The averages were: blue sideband 24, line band 22.4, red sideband 27.9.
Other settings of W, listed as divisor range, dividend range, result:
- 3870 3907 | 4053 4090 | 1.36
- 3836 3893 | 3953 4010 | 1.11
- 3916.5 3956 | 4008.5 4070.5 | 1.26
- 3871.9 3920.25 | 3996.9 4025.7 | 1.26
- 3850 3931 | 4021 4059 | 1.29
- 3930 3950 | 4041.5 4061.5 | 1.34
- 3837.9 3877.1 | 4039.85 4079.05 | 1.31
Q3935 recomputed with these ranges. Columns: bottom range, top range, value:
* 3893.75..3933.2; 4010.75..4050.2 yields 1.26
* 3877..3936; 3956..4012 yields 1.09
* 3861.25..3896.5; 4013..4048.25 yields 1.34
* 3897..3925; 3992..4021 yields 1.14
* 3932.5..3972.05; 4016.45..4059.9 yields 1.37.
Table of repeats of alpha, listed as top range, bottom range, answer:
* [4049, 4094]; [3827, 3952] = 1.34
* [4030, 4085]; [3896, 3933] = 1.26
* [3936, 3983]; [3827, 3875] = 1.07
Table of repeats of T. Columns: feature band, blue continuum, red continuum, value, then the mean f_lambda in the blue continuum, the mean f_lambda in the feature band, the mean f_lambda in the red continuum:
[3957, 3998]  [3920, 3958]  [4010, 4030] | 0.13 mag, 23.9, 23.3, 28.8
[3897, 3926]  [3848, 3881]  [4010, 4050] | 0.04 mag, 25.5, 25.4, 28.8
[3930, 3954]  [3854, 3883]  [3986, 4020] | 0.13 mag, 25.4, 23.6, 27.7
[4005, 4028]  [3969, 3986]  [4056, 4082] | -0.12 mag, 23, 28.2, 28.2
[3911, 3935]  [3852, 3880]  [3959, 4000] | 0.03 mag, 25.6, 23.8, 23.5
